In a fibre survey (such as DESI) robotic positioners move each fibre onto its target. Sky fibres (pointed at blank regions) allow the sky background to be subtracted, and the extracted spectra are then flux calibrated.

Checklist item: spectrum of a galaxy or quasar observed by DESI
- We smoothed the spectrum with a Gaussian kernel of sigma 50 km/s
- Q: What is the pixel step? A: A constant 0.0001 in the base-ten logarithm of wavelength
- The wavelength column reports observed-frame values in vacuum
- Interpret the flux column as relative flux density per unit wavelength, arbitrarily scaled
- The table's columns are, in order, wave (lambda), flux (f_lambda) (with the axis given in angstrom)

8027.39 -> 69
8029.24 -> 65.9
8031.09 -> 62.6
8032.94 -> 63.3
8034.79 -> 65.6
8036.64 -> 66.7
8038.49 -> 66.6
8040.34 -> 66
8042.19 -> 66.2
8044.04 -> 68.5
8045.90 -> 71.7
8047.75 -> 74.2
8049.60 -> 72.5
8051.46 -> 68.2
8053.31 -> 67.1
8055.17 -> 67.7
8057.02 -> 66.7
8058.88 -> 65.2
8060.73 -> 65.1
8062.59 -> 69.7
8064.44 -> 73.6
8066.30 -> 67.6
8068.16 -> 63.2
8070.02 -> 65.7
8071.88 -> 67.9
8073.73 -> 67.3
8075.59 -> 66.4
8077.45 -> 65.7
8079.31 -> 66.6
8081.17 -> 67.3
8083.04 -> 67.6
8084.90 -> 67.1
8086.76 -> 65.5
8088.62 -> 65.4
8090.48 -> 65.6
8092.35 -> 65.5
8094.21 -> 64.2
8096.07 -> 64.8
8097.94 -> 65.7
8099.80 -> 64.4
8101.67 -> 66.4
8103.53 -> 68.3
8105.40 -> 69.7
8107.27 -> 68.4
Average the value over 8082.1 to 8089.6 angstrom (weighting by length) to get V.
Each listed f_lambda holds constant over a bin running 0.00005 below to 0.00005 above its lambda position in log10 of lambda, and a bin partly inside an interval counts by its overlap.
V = 66.4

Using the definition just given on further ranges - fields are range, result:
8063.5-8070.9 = 67.5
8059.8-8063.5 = 67.4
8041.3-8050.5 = 70.6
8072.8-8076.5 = 67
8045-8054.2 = 70.8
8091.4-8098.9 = 65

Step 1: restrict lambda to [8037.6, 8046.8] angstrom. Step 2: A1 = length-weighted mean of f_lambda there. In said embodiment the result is 67.8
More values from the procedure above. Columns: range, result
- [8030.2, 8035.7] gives 63.8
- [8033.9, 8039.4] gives 66.3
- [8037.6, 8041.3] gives 66.3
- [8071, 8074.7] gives 67.7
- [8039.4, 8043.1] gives 66.2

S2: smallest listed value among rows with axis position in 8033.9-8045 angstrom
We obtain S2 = 65.6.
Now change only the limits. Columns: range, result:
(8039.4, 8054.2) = 66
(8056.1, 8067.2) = 65.1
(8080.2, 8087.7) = 65.5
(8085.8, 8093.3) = 65.4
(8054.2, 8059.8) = 65.2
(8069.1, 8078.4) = 65.7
